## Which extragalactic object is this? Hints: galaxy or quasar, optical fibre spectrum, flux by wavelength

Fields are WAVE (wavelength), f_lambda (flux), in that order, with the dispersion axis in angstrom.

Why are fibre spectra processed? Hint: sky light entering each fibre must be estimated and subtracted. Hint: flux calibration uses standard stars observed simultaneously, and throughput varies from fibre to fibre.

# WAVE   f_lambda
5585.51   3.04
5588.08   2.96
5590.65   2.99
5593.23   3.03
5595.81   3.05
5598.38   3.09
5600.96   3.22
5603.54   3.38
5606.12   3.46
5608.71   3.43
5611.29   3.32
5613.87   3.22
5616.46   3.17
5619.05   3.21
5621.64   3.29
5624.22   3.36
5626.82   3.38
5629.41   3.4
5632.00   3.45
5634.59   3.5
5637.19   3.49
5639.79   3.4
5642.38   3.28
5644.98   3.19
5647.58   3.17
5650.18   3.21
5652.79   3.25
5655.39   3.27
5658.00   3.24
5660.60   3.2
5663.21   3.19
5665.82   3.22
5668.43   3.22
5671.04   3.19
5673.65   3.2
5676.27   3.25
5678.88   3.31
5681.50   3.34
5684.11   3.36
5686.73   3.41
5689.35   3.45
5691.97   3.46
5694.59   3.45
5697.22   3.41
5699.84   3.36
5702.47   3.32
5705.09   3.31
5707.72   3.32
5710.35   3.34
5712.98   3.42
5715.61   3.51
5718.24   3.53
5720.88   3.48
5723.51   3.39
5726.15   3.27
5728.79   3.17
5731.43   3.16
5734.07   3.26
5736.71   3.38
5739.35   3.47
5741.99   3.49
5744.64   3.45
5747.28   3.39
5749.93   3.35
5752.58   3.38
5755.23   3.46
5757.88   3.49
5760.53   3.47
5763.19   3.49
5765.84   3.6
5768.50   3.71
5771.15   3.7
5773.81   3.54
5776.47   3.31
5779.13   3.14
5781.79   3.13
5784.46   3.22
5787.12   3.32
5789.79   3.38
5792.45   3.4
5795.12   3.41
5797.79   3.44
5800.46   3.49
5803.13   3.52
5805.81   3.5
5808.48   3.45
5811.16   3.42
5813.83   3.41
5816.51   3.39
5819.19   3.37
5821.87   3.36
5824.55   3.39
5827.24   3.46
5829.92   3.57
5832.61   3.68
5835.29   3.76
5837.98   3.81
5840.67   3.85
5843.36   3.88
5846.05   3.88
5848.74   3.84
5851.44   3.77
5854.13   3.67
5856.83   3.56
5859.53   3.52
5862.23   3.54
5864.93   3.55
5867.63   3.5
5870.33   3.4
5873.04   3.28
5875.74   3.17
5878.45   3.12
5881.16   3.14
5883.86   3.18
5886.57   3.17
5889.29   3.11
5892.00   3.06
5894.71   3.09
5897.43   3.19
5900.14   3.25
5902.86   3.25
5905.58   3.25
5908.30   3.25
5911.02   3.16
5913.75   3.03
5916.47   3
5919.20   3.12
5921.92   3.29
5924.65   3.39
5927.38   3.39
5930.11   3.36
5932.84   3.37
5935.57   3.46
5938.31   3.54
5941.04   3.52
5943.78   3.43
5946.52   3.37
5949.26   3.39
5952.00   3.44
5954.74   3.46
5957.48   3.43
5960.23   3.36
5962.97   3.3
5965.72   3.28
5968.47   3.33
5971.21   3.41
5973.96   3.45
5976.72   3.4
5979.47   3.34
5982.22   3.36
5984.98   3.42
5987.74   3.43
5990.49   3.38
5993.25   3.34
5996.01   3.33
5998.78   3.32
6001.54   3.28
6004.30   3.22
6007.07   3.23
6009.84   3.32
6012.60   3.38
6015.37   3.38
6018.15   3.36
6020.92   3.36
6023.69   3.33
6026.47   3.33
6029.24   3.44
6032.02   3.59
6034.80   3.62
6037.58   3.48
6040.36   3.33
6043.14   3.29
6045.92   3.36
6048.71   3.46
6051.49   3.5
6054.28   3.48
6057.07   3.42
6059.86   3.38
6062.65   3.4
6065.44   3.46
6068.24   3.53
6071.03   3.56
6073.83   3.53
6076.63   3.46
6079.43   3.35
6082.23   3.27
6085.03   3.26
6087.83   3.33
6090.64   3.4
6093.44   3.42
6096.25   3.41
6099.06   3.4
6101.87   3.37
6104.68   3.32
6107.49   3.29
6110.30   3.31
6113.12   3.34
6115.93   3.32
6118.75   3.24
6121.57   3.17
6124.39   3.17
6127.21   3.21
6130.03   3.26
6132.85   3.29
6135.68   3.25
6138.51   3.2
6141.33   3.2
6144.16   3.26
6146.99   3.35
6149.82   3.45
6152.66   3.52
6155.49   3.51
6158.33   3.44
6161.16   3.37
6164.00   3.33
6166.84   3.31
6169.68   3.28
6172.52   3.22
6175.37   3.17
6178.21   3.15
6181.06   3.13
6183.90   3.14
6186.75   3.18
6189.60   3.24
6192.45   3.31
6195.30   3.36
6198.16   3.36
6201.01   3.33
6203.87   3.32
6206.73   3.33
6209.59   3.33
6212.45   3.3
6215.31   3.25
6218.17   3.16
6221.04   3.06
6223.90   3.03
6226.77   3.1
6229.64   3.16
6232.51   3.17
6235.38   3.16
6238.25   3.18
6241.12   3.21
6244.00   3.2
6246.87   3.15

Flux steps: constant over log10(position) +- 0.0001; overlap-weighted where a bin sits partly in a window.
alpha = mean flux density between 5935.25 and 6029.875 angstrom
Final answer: 3.37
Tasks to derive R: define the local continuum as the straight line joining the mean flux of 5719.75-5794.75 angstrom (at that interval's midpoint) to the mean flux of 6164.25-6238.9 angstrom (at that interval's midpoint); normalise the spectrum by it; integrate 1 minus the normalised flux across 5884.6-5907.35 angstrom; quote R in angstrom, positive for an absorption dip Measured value 1.1 angstrom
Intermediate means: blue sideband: 3.39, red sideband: 3.22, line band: 3.17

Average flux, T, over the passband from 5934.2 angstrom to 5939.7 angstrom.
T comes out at 3.5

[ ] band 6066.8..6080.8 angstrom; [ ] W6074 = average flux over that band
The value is 3.48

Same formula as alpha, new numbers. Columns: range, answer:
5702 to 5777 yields 3.42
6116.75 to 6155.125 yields 3.28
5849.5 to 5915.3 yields 3.3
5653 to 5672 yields 3.22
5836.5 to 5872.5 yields 3.67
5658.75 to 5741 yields 3.33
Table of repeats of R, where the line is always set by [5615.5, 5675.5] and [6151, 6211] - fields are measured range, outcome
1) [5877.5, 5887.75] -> 0.4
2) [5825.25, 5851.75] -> -3.6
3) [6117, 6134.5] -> 0.4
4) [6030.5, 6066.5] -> -1.6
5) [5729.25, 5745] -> -0.3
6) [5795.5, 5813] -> -0.9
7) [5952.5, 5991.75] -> -1.1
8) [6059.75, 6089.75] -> -1.0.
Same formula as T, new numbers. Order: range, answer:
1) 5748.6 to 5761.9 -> 3.43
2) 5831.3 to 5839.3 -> 3.75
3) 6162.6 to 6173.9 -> 3.29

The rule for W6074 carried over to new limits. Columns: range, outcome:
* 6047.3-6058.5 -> 3.46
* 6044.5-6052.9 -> 3.44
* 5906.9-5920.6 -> 3.11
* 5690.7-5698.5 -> 3.44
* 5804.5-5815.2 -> 3.45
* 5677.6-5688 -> 3.36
